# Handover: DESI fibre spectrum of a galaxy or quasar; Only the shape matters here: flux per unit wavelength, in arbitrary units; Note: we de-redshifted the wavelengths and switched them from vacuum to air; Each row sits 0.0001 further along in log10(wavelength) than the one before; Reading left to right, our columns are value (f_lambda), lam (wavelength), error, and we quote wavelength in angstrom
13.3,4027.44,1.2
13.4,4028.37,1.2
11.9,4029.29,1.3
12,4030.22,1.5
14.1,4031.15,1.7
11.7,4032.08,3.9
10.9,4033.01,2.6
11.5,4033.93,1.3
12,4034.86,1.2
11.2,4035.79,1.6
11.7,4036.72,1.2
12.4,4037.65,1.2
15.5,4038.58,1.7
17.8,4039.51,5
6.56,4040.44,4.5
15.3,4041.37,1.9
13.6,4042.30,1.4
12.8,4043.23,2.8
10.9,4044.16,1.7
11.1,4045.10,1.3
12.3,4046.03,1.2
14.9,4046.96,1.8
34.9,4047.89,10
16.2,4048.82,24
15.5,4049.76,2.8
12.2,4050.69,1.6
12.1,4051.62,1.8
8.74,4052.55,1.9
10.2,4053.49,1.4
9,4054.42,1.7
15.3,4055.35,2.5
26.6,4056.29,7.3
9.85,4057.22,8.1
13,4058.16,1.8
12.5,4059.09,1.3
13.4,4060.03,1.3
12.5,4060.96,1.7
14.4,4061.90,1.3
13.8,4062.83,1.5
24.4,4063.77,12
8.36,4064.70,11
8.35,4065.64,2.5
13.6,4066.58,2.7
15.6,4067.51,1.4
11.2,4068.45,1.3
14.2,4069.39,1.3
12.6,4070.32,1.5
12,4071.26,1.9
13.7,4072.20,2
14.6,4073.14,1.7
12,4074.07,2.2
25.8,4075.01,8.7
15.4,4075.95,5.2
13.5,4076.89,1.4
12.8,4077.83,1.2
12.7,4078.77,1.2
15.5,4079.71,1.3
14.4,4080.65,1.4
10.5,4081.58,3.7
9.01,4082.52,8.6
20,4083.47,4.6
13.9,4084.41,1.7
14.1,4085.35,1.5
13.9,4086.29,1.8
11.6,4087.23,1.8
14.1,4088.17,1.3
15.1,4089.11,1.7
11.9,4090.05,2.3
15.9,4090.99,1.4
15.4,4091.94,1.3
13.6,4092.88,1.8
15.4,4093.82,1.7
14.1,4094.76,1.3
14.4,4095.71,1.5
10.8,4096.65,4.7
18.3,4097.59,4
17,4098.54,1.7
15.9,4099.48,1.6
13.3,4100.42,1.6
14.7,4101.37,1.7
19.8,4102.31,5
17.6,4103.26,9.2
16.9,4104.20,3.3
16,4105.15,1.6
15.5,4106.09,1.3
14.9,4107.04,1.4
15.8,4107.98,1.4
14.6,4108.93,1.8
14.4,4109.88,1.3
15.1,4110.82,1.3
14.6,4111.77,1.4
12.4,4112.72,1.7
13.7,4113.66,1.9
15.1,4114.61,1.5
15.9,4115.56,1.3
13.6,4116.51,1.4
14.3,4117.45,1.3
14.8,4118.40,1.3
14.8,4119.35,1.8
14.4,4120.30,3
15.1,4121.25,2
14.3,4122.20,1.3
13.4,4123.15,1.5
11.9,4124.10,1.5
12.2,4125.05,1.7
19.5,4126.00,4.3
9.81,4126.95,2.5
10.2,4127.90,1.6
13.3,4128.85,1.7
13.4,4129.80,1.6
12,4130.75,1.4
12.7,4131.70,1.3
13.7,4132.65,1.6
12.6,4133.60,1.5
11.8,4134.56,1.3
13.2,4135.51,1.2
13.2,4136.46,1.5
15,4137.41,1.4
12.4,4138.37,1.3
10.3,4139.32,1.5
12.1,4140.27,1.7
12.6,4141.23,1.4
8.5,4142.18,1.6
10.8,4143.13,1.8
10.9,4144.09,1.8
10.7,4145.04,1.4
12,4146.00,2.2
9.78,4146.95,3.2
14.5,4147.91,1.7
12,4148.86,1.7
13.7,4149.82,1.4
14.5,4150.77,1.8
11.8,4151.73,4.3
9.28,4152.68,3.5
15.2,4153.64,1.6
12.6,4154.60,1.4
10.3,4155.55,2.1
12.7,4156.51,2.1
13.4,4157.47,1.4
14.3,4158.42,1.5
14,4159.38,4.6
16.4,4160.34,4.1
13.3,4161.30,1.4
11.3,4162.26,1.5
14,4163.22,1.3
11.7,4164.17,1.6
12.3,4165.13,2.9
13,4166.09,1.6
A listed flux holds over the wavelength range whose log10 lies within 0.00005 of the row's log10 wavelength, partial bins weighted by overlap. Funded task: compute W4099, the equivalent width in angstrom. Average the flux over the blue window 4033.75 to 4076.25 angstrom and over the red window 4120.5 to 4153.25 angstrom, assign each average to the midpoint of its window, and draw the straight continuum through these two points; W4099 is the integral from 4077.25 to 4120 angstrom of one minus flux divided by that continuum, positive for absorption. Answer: -4.77 angstrom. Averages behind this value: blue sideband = 14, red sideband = 12.5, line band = 14.6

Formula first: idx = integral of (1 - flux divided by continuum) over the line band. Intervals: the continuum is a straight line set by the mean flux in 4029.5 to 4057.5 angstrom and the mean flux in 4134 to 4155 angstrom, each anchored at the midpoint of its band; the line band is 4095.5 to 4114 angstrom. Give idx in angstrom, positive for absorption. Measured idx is -3.8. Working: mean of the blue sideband 13.6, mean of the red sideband 12.1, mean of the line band 15.3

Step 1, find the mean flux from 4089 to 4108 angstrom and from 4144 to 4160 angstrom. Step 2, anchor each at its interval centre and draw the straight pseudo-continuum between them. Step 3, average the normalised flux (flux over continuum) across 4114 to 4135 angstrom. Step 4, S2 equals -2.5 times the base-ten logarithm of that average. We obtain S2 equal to 0.03 mag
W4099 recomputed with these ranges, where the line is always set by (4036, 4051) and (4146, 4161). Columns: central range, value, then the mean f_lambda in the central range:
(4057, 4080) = 0.5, 13.9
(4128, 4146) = 1.4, 12.1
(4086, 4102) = -0.8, 14.5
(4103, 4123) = -2.0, 14.9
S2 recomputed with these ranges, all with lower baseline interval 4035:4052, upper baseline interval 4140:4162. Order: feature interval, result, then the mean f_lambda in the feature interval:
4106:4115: -0.12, 14.6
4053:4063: 0.03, 13.7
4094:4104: -0.18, 15.6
